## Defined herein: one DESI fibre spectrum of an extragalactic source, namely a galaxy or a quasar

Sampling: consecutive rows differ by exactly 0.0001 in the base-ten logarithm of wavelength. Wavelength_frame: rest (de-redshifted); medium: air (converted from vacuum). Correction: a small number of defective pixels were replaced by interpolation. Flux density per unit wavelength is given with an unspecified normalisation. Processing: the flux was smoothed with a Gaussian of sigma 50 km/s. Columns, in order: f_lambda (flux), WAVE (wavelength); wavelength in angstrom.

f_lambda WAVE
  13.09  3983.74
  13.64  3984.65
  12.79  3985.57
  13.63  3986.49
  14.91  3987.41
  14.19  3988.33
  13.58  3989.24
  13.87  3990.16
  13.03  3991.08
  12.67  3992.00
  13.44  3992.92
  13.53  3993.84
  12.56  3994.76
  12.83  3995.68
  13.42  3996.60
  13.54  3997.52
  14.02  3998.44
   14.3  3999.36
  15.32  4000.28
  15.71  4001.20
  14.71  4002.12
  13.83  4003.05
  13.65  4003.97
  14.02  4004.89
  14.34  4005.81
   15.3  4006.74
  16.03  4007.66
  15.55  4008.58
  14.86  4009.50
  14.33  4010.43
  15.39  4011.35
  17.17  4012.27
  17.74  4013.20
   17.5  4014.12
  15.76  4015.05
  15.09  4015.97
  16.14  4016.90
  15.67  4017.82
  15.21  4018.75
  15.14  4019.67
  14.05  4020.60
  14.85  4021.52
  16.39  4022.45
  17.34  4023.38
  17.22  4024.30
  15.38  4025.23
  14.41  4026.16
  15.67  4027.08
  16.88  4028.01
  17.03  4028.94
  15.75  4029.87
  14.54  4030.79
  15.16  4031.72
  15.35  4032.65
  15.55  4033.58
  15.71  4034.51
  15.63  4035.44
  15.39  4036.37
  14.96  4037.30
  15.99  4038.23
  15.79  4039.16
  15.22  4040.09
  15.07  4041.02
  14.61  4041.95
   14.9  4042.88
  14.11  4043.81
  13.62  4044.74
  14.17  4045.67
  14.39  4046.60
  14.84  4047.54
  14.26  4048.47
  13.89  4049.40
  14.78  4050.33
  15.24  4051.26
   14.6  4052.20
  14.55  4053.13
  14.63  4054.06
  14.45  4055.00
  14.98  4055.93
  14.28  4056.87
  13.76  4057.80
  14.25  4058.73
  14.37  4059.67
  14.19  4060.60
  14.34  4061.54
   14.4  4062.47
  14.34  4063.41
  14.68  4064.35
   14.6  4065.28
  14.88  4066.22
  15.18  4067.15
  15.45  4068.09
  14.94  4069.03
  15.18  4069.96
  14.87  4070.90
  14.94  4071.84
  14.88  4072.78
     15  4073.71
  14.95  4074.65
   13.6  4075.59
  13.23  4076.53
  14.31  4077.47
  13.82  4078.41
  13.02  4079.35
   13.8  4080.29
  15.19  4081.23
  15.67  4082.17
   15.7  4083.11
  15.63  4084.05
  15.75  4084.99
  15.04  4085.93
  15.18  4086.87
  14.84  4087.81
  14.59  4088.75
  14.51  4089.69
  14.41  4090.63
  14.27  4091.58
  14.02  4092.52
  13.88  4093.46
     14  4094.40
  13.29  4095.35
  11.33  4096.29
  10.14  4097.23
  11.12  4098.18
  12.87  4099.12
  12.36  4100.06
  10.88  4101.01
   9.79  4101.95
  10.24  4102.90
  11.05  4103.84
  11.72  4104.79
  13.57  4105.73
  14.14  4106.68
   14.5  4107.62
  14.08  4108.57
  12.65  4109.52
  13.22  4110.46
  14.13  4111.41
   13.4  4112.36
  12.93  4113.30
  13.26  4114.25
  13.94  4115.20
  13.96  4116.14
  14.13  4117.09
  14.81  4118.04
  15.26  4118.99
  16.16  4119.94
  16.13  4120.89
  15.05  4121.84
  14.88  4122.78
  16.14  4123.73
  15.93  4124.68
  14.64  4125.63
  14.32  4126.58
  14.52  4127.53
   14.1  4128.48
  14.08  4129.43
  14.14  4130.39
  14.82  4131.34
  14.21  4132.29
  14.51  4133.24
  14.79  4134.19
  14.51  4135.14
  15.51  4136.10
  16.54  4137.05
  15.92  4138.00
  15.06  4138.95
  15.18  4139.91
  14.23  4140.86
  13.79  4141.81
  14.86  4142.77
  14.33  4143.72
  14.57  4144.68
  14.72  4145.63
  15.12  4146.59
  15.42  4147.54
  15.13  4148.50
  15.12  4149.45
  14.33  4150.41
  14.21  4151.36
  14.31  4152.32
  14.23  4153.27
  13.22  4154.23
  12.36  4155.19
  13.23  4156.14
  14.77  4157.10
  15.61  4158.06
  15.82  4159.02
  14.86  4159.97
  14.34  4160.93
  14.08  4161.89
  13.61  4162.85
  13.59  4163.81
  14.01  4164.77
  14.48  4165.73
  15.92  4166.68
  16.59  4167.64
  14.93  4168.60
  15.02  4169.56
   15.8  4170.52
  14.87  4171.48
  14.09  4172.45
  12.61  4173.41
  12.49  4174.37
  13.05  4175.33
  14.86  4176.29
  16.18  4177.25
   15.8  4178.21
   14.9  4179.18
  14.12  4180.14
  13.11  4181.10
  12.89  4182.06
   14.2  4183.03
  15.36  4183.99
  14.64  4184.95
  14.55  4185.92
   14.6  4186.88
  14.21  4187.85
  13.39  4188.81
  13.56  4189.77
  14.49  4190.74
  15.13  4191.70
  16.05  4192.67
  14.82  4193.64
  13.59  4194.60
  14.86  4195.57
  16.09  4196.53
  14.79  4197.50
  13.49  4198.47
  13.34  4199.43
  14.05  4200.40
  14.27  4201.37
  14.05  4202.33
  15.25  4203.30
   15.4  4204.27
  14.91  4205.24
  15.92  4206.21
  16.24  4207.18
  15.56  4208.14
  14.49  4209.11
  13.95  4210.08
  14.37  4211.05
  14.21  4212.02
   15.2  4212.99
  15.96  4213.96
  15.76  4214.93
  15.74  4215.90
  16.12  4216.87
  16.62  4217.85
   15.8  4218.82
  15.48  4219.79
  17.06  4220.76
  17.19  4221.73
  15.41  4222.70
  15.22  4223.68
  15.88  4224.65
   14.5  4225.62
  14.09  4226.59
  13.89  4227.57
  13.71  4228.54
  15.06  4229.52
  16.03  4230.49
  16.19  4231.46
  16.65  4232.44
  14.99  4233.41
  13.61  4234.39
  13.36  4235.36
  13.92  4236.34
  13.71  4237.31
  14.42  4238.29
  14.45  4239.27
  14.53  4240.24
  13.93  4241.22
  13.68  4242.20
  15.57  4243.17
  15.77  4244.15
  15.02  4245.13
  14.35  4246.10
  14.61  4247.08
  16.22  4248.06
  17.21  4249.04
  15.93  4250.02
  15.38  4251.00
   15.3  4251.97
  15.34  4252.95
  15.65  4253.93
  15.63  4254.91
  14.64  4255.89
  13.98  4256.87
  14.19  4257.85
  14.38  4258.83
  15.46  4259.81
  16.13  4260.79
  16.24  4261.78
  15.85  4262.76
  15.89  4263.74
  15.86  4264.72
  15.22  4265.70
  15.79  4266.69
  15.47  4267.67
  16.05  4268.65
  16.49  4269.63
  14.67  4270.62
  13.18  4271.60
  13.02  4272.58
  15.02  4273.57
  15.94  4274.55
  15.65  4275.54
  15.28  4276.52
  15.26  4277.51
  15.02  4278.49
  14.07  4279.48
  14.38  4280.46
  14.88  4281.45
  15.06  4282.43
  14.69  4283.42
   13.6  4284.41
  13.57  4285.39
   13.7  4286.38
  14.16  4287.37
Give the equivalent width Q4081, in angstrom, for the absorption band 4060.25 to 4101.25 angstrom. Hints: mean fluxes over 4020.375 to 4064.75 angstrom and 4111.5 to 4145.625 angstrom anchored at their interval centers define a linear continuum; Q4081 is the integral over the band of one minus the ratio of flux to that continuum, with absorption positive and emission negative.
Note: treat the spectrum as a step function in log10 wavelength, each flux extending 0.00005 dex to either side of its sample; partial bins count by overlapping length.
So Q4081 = 1.90 angstrom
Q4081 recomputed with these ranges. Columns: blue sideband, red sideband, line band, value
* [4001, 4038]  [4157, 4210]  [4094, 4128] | 3.5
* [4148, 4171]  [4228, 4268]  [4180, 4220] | 0.1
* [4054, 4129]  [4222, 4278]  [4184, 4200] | 0.2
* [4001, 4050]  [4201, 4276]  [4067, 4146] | 5.6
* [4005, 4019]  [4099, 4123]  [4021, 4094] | -1.2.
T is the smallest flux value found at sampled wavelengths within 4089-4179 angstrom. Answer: 9.79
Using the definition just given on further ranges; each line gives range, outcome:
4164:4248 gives 12.49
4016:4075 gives 13.62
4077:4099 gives 10.14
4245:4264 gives 13.98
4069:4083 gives 13.02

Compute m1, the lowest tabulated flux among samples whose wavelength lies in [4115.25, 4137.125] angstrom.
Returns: 13.96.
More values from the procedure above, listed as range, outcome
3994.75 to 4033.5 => 12.56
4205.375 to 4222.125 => 13.95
